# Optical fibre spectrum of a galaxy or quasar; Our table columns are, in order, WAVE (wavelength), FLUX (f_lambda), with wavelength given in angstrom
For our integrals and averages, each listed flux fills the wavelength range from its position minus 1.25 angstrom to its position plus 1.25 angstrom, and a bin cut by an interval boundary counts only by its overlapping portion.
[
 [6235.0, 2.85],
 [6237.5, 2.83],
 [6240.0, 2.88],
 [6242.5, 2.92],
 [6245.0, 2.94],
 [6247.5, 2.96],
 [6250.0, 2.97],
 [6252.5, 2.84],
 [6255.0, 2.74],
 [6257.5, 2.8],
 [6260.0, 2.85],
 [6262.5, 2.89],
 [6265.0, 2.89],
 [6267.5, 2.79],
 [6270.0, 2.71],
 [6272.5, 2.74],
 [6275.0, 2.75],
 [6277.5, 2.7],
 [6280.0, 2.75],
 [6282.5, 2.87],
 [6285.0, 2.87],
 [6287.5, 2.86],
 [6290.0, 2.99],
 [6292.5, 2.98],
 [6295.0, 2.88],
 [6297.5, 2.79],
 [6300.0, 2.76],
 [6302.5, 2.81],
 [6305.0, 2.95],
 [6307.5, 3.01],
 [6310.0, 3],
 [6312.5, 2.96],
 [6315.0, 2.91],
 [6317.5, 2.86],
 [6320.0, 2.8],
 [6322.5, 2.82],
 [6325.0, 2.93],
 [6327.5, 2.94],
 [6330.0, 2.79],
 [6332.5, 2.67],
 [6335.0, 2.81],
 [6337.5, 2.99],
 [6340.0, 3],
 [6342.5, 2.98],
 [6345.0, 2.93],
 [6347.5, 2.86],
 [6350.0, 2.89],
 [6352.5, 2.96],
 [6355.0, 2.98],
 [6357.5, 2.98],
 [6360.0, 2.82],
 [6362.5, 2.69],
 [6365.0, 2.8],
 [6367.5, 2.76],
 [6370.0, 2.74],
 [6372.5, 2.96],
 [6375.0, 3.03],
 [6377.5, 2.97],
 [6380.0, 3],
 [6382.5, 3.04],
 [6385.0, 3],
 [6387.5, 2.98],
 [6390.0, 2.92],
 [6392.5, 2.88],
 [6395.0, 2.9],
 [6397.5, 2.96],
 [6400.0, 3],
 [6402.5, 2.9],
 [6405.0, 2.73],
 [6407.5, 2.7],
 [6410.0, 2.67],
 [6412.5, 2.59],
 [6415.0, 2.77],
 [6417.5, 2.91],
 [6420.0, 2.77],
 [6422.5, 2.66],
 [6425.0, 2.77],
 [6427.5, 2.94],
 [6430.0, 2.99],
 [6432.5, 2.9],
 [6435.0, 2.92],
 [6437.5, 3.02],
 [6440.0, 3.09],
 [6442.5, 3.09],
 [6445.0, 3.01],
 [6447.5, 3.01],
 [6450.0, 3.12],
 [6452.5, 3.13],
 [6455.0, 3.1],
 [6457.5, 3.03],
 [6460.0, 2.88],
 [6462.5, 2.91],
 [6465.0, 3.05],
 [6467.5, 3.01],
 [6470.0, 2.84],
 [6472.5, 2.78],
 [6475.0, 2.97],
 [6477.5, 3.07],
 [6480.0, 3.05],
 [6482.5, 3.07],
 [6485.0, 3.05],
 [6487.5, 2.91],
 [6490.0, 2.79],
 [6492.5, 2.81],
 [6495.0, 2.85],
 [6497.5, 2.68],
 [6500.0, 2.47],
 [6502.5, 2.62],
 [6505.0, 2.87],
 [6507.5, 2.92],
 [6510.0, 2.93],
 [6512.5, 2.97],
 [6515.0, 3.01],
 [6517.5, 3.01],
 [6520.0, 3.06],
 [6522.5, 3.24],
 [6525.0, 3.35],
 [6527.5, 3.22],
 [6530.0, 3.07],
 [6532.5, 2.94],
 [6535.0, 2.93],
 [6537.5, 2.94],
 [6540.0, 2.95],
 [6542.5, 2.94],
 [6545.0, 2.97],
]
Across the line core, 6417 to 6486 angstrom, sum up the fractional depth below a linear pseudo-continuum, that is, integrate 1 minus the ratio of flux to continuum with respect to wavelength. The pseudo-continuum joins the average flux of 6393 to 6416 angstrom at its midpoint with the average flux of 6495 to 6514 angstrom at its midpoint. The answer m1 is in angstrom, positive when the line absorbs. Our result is -4.3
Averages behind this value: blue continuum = 2.81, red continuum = 2.79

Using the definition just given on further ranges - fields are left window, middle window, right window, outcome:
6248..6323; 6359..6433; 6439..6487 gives 2.34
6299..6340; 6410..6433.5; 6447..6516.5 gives 0.85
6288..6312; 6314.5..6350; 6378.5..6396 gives 0.61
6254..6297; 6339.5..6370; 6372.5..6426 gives -0.28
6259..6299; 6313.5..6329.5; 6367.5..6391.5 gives 0.04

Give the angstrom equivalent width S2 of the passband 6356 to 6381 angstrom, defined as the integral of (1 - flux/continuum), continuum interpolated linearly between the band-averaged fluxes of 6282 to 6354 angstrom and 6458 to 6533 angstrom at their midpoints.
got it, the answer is 0.3 angstrom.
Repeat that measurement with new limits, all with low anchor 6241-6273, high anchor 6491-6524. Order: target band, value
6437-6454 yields -1.1 angstrom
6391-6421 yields 0.6 angstrom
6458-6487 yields -0.9 angstrom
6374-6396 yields -0.8 angstrom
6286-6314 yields -0.5 angstrom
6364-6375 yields 0.1 angstrom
